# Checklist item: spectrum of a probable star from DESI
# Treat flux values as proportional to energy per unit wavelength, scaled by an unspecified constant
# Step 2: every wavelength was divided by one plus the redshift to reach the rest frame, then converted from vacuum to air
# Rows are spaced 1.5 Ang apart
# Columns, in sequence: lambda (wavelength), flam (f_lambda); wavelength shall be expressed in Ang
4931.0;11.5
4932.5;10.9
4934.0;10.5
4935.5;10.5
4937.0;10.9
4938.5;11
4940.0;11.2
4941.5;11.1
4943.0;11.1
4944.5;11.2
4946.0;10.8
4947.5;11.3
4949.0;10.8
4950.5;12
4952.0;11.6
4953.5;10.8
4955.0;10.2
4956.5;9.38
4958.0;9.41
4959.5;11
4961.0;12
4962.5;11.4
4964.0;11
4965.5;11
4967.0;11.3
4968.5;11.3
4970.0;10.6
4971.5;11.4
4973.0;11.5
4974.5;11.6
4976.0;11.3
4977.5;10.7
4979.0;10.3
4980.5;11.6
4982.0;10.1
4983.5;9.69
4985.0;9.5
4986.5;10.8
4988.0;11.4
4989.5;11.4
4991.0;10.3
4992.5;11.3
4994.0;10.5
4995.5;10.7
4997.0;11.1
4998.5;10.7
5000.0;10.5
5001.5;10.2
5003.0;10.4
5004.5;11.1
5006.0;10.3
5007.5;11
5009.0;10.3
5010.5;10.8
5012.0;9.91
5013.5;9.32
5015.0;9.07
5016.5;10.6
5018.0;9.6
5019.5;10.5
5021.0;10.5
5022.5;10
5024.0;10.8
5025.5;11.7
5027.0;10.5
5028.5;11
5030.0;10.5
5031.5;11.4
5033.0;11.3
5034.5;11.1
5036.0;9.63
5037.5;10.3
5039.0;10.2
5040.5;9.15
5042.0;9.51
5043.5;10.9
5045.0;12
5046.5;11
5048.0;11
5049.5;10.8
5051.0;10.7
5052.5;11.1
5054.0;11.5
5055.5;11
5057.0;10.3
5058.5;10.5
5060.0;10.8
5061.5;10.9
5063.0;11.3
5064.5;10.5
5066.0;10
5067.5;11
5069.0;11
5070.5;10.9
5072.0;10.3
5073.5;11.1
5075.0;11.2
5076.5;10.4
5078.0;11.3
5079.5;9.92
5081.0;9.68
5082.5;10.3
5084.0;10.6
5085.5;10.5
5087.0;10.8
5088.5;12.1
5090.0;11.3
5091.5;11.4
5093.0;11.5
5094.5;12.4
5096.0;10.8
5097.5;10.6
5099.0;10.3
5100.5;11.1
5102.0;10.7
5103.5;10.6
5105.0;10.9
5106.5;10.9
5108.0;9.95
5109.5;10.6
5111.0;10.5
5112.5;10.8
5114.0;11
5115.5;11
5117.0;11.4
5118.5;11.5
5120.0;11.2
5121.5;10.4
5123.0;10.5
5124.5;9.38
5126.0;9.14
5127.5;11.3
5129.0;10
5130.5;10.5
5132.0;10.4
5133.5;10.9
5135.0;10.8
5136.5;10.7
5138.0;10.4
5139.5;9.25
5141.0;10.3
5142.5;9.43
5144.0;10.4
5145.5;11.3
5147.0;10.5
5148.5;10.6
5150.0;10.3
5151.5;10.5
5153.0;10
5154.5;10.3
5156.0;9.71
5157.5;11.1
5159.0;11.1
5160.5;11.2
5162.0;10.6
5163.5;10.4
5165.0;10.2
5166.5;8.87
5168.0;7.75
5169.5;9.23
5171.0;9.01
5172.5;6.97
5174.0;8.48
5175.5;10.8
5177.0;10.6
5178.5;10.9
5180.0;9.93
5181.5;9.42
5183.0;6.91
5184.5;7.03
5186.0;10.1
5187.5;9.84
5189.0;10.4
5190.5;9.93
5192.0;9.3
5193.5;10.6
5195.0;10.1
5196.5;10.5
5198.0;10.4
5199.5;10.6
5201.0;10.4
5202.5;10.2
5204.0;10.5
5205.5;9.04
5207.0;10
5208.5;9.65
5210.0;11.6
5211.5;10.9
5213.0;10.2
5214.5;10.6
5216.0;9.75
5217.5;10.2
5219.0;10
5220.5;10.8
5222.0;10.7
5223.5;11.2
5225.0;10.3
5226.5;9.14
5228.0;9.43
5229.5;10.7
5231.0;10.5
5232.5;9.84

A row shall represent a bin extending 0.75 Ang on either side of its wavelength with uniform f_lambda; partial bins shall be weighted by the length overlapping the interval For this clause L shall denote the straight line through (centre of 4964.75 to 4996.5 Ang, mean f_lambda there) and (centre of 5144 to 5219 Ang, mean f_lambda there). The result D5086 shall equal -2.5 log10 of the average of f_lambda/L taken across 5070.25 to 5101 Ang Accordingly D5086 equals -0.049 mag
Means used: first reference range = 10.9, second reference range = 9.97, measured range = 10.9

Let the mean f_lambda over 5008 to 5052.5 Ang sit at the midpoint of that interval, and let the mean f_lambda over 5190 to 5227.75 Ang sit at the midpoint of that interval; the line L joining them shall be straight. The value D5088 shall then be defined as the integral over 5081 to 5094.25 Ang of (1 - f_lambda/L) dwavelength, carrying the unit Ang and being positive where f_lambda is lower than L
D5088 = -0.8 Ang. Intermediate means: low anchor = 10.5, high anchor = 10.3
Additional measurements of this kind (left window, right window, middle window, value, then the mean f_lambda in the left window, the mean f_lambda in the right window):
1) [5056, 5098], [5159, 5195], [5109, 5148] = -1.3 Ang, 10.8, 9.54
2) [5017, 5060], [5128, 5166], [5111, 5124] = -0.5 Ang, 10.7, 10.4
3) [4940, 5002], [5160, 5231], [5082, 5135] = -2.6 Ang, 10.9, 9.9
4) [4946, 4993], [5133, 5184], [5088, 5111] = -1.7 Ang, 10.9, 9.95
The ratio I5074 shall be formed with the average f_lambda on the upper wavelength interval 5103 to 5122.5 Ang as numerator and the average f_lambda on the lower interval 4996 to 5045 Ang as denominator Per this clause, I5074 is 1.0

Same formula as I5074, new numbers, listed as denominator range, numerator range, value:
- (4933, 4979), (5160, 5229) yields 0.90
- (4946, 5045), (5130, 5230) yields 0.94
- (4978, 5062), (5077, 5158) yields 1.00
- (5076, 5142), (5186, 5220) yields 0.96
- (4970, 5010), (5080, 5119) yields 1.01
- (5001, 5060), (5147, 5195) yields 0.92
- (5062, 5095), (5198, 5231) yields 0.95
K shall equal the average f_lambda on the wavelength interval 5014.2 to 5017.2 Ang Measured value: 9.81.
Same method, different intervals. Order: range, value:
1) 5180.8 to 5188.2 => 8.65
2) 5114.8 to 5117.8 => 11.2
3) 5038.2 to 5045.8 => 10.4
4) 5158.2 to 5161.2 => 11.1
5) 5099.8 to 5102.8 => 10.9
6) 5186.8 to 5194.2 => 10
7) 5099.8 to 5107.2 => 10.8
